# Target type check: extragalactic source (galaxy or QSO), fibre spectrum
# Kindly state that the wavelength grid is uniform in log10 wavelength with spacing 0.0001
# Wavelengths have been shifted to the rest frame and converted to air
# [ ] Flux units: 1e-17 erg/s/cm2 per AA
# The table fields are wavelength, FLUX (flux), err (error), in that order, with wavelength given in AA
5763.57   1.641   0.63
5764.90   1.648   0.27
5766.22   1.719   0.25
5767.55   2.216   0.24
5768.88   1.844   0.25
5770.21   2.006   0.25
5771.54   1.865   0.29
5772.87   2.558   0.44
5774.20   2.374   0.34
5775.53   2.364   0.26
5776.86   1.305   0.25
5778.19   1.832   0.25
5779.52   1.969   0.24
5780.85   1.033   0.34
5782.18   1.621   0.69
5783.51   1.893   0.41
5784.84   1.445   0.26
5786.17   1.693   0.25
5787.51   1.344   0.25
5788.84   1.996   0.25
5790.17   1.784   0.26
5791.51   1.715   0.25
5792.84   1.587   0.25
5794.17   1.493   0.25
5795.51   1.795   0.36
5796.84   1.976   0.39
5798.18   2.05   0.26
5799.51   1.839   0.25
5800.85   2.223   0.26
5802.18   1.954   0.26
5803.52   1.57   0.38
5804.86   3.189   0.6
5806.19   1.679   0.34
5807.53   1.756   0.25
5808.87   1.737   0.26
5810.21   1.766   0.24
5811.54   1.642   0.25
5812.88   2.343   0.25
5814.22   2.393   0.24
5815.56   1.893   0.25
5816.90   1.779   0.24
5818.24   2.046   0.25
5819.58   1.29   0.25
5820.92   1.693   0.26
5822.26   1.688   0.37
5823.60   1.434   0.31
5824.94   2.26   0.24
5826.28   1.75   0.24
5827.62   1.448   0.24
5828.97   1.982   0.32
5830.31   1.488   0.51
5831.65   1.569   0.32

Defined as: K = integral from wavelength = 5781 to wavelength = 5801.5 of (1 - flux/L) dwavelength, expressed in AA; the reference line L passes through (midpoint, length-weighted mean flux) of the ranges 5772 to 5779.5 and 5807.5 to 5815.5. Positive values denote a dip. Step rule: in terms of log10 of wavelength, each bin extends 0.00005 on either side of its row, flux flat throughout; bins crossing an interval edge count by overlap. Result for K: 2.8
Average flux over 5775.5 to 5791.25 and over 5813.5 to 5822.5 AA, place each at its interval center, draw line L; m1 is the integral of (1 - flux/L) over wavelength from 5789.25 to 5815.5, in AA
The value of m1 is -2.42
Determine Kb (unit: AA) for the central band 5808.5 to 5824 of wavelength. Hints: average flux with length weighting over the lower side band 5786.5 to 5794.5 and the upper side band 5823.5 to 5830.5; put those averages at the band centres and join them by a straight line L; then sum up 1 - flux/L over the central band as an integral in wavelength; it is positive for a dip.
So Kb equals -0.7 AA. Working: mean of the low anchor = 1.66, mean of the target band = 1.82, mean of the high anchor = 1.77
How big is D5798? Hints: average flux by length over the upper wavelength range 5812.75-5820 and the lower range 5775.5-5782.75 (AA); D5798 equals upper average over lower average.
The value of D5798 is 1.20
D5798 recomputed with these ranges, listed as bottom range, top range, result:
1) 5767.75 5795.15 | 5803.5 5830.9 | 1.04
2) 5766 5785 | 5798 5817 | 1.06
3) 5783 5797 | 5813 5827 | 1.09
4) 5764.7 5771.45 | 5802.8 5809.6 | 1.04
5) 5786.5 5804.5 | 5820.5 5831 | 0.95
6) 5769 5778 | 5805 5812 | 0.89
